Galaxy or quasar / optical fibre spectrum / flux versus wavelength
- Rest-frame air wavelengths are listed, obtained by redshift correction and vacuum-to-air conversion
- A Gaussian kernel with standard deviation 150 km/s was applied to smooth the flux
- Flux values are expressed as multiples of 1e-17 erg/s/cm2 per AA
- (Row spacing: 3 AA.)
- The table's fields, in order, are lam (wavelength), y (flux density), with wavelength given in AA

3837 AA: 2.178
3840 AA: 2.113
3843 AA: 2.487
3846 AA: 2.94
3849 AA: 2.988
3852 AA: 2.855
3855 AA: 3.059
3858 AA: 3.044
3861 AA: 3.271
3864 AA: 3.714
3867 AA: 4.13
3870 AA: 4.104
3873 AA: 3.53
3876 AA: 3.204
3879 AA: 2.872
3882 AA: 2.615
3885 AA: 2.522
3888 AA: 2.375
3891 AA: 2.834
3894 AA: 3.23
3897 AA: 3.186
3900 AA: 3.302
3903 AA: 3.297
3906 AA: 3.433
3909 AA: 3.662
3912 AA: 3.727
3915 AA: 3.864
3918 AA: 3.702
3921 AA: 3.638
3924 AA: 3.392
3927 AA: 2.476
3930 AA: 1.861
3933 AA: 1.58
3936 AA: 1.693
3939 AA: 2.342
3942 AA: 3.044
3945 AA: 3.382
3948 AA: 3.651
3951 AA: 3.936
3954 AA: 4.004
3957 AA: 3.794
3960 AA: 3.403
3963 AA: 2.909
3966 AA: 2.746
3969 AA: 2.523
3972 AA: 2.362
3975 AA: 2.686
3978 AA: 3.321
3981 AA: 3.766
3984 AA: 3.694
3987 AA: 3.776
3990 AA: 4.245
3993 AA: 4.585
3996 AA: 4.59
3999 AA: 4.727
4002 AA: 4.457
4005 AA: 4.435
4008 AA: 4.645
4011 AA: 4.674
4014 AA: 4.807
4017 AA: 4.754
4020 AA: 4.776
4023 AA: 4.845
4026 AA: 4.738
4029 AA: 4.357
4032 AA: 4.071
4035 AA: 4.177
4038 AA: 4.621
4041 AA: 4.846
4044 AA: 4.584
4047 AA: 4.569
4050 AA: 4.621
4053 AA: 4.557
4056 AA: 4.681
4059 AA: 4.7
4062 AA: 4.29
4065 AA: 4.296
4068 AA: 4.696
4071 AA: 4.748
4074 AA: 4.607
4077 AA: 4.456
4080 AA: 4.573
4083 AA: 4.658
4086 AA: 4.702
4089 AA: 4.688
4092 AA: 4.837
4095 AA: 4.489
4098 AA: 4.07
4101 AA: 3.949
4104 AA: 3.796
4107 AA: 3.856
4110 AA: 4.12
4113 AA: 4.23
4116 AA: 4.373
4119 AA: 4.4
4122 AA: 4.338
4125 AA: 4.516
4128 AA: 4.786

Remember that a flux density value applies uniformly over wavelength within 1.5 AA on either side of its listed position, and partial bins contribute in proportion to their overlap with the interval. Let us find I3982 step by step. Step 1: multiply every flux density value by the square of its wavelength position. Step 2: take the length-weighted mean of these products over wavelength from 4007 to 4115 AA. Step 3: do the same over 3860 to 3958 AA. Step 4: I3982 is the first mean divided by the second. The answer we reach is 1.52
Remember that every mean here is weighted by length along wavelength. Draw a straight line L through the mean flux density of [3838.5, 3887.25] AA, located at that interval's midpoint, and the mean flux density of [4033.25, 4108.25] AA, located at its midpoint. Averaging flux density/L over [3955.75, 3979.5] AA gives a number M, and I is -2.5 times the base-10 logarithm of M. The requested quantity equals 0.27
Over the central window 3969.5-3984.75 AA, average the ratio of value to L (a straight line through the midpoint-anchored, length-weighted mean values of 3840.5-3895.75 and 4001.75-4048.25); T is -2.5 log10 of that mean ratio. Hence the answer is 0.31 mag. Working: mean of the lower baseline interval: 3.08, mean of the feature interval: 3.1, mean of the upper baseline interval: 4.59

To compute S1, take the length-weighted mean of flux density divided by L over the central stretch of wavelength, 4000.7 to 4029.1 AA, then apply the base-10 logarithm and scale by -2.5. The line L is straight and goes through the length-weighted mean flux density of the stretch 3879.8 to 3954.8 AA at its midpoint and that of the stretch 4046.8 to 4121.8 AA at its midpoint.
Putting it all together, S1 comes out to -0.20 mag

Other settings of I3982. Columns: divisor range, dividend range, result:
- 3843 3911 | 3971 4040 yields 1.43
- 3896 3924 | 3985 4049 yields 1.35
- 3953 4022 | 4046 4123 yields 1.19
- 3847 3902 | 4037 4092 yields 1.61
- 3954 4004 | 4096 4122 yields 1.21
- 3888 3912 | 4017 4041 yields 1.49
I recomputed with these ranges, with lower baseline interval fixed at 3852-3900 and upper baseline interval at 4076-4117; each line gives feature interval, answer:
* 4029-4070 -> -0.11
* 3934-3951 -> 0.22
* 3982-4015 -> -0.15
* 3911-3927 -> -0.05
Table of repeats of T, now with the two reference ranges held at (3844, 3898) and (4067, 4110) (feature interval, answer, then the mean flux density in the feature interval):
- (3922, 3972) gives 0.23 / 2.91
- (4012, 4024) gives -0.19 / 4.79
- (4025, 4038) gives -0.07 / 4.35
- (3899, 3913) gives -0.05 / 3.48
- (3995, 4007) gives -0.17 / 4.55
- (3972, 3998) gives 0.01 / 3.77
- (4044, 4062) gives -0.09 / 4.59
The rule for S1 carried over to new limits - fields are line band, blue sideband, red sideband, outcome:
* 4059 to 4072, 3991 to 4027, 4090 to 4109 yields -0.04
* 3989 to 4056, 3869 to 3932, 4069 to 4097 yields -0.11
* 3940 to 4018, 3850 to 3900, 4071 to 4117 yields -0.01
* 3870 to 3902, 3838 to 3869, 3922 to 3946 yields -0.07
